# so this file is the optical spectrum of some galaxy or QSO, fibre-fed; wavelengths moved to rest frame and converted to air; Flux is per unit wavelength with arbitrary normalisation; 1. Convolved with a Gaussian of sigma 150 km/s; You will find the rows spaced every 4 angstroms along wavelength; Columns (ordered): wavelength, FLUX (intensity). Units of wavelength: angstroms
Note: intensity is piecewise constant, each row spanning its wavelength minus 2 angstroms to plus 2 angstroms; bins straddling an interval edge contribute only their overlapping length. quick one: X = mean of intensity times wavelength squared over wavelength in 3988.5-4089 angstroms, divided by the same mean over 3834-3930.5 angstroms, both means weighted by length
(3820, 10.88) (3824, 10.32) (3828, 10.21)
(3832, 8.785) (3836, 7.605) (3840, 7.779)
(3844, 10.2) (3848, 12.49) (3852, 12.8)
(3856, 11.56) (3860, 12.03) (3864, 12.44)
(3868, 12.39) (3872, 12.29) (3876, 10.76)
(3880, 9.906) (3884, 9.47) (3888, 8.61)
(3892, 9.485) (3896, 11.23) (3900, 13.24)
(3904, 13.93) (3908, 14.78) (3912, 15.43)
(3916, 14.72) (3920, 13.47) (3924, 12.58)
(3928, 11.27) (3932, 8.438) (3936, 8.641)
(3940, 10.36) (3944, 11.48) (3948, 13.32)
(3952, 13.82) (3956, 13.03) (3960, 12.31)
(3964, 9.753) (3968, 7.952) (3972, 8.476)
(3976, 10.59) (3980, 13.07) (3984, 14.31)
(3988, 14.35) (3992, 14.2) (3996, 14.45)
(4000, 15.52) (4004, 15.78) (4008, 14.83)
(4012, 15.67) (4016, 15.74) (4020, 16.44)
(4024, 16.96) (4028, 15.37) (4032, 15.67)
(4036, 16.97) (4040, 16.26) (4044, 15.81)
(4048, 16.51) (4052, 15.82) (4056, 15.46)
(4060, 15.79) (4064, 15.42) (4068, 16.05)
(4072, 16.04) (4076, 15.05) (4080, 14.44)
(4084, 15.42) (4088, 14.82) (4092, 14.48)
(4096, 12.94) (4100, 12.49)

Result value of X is 1.45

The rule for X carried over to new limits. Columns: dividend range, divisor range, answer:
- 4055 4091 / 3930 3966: 1.45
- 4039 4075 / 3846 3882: 1.48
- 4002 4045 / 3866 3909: 1.50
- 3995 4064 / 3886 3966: 1.39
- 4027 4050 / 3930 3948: 1.67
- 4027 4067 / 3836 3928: 1.47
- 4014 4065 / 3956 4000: 1.36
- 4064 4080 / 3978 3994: 1.16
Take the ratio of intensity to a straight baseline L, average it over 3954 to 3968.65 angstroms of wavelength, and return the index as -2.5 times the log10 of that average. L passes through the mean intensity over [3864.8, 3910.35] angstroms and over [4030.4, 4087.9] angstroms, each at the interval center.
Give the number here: 0.21 mag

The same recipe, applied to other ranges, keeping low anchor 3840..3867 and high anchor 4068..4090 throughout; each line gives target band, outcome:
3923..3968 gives 0.172 mag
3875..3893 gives 0.253 mag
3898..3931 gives -0.077 mag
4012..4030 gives -0.127 mag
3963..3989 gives 0.217 mag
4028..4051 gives -0.109 mag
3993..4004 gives -0.083 mag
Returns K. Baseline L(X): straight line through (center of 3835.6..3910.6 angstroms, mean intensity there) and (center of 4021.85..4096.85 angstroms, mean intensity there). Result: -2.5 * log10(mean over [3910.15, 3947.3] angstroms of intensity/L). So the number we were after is 0.06 mag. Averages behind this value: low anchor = 11.3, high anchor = 15.6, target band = 11.9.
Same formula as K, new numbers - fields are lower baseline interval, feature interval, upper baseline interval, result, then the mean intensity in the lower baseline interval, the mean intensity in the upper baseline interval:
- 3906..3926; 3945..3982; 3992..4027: 0.29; 14.2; 15.6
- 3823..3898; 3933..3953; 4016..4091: 0.14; 10.5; 15.8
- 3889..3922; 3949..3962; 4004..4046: 0.10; 13.1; 16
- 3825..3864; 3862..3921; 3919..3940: -0.14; 10.5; 10.7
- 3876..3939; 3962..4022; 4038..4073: 0.06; 11.6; 15.9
